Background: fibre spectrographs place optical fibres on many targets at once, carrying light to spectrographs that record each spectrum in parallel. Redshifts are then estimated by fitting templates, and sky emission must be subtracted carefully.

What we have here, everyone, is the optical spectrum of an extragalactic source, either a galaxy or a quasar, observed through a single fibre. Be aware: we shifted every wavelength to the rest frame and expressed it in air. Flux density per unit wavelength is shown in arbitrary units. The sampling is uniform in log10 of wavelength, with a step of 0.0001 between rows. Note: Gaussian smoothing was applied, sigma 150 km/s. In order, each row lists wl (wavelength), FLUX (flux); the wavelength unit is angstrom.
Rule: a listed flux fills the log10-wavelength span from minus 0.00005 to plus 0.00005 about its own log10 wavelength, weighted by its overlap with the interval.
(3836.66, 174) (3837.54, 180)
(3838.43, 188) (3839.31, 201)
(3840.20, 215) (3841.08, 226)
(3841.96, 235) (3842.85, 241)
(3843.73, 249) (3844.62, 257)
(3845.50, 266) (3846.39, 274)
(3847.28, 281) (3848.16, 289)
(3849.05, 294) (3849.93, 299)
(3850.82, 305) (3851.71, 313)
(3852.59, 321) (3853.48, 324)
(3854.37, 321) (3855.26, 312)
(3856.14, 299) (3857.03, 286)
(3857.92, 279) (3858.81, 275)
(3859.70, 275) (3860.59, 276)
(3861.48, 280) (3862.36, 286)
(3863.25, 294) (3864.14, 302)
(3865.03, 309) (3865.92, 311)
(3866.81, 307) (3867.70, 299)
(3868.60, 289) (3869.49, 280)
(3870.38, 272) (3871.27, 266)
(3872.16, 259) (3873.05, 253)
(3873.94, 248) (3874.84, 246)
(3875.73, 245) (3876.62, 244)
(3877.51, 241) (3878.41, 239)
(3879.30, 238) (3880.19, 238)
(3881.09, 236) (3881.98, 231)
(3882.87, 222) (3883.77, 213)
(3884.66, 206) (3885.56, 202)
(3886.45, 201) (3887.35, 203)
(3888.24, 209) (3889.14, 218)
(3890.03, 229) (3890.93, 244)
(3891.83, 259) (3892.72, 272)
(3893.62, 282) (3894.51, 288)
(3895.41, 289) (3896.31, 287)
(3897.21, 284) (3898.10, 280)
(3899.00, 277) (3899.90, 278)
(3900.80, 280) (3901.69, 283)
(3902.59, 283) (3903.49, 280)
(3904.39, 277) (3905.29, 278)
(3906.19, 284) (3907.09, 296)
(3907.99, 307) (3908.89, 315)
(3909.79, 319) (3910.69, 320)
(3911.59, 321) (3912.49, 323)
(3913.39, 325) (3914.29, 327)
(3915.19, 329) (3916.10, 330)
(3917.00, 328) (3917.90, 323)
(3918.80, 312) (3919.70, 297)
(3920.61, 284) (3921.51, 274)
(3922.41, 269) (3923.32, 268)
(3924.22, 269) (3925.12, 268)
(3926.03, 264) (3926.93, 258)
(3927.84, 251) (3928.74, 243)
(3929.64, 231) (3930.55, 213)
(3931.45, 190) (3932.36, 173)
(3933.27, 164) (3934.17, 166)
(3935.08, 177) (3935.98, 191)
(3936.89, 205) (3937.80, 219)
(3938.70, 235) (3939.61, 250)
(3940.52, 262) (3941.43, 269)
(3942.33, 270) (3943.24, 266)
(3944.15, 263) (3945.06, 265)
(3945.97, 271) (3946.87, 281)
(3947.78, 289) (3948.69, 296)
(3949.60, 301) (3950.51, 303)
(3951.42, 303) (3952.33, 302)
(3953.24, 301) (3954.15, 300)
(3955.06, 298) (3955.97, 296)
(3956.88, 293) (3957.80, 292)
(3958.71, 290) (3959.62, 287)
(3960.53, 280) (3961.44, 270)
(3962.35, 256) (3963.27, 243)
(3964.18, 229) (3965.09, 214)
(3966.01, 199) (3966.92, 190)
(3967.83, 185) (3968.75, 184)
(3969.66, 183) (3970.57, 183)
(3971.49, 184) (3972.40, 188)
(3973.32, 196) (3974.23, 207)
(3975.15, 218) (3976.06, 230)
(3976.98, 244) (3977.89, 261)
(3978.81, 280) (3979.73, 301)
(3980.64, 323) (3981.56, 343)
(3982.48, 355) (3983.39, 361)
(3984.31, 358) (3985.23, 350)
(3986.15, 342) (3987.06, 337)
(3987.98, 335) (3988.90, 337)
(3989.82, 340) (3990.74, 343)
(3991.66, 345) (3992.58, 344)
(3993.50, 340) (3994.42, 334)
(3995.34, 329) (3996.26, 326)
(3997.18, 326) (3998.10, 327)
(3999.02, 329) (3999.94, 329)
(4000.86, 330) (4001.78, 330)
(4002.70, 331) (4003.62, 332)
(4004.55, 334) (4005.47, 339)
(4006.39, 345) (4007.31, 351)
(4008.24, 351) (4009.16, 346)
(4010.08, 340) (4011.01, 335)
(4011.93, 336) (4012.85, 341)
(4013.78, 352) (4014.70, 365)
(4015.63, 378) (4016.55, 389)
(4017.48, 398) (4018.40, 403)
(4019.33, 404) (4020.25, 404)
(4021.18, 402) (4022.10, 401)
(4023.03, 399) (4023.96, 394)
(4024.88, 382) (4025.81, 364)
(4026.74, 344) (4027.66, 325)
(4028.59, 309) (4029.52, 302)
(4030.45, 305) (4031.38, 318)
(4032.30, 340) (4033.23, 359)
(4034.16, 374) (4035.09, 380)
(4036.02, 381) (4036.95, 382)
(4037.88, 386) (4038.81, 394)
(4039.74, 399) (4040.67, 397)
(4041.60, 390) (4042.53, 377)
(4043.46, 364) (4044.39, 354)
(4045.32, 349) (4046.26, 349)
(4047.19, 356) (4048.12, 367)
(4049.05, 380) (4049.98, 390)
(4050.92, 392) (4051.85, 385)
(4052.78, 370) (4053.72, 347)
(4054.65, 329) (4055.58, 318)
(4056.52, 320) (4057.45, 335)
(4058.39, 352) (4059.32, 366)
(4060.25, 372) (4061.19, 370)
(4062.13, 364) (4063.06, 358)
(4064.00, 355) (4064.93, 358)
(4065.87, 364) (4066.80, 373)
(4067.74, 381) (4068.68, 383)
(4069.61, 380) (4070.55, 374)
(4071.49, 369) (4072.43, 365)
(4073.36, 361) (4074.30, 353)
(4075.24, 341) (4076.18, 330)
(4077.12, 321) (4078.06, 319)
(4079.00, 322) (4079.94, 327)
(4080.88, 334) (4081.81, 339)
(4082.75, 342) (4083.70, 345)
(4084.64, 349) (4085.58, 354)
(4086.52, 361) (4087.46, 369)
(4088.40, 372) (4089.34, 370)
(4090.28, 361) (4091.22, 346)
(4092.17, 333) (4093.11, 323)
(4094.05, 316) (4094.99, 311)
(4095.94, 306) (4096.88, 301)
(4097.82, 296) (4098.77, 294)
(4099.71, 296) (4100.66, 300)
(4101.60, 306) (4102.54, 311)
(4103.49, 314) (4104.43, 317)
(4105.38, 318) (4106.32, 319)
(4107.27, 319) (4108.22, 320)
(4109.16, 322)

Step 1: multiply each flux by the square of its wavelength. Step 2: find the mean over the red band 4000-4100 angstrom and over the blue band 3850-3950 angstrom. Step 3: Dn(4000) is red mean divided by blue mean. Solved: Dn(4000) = 1.42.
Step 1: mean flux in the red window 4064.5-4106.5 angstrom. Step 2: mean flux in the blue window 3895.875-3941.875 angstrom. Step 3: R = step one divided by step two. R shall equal 1.3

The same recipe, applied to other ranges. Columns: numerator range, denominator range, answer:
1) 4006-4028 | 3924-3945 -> 1.60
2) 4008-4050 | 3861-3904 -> 1.41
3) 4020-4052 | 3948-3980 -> 1.47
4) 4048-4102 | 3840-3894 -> 1.31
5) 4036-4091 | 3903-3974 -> 1.38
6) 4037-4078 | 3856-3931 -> 1.33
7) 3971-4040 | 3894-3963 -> 1.22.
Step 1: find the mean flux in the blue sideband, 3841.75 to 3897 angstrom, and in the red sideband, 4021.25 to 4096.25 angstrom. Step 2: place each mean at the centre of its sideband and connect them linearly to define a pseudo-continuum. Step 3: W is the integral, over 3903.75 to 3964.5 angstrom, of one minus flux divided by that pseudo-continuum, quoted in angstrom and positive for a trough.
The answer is 5.0 angstrom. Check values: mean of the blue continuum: 266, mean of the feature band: 272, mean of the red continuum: 357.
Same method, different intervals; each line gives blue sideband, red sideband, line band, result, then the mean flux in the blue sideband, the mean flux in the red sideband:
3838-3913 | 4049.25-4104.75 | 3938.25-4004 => 4.50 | 269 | 344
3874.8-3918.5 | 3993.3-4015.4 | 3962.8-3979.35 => 5.46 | 270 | 338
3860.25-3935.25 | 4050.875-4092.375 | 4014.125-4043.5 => -3.55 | 266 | 354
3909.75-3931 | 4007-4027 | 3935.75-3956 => 2.58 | 289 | 372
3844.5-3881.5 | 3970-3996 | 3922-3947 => 4.55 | 279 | 296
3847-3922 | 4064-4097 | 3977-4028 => -4.25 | 279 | 348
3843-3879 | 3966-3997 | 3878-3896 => 2.89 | 281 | 283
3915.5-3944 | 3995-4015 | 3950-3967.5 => 0.76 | 249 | 337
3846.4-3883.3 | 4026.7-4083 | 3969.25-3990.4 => 2.89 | 278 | 357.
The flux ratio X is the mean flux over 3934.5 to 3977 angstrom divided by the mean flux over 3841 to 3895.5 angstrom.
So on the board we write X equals 0.93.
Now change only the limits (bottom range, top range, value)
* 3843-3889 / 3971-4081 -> 1.29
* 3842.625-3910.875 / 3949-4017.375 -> 1.11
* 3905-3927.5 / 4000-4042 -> 1.21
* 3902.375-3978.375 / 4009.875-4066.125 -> 1.40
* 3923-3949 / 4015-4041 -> 1.55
